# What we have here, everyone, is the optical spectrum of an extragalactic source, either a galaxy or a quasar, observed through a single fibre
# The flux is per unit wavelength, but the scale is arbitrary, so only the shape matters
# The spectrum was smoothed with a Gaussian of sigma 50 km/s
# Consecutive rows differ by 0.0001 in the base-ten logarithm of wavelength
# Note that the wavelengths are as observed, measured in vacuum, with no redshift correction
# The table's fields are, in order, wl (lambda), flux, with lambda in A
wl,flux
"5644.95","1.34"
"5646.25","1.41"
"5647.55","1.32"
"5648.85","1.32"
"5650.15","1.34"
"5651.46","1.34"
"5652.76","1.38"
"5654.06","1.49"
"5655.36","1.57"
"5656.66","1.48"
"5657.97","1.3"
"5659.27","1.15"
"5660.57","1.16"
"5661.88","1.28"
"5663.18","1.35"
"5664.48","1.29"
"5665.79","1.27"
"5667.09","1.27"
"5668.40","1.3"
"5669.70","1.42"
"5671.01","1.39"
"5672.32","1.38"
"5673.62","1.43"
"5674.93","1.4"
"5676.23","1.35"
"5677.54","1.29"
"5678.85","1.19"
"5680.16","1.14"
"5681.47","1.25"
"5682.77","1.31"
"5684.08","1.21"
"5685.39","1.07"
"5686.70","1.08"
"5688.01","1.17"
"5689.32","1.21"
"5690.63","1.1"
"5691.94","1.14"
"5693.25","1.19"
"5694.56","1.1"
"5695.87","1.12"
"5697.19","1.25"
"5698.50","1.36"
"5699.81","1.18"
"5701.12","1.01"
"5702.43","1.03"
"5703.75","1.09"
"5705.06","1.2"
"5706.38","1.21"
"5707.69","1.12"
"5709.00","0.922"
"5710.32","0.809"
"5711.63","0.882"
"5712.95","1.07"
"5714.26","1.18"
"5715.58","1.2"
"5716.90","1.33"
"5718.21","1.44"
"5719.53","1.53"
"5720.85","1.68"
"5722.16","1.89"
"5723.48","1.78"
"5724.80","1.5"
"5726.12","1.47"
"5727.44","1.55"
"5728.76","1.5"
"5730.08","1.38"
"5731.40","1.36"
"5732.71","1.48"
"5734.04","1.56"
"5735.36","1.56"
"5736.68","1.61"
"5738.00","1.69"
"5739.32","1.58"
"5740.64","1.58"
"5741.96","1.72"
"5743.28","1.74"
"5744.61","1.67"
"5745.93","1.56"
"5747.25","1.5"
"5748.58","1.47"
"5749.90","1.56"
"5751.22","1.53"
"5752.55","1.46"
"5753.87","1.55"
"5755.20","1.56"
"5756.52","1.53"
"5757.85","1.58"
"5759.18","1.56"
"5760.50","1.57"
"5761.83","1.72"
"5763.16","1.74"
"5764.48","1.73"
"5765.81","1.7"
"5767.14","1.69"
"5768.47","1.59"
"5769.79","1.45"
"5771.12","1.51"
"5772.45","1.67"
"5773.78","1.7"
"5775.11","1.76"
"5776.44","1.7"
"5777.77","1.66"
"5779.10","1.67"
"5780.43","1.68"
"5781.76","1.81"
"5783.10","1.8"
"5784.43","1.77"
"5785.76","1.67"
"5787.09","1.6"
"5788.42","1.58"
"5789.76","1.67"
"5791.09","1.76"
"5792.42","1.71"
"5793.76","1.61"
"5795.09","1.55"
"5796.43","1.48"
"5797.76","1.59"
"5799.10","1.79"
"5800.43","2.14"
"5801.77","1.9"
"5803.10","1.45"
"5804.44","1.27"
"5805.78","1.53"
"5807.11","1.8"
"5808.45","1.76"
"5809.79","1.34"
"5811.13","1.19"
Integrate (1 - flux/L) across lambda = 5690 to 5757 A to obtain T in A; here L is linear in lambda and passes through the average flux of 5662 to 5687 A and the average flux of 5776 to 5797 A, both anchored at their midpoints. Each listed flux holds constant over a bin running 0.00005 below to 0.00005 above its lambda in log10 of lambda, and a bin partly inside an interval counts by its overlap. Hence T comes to 3.57 A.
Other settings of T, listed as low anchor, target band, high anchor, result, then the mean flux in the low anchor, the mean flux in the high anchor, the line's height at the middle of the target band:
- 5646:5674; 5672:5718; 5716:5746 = 8.89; 1.35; 1.57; 1.46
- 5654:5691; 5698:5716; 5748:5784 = 4.14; 1.28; 1.63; 1.41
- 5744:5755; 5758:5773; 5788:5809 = -0.47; 1.54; 1.66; 1.58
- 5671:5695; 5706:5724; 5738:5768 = 1.54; 1.23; 1.61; 1.4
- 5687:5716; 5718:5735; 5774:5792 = -3.40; 1.11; 1.7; 1.29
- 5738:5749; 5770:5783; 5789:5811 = -0.45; 1.61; 1.63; 1.62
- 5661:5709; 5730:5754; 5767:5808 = -1.52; 1.22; 1.66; 1.47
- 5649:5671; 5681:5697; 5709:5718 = 0.49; 1.34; 1.09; 1.2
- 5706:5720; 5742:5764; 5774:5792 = -1.85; 1.15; 1.7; 1.46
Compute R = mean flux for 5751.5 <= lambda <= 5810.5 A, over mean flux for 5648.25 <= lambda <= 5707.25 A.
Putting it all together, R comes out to 1.31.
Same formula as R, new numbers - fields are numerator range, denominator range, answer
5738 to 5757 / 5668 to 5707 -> 1.29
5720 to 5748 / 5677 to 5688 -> 1.33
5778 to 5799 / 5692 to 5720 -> 1.45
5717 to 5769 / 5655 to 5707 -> 1.28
